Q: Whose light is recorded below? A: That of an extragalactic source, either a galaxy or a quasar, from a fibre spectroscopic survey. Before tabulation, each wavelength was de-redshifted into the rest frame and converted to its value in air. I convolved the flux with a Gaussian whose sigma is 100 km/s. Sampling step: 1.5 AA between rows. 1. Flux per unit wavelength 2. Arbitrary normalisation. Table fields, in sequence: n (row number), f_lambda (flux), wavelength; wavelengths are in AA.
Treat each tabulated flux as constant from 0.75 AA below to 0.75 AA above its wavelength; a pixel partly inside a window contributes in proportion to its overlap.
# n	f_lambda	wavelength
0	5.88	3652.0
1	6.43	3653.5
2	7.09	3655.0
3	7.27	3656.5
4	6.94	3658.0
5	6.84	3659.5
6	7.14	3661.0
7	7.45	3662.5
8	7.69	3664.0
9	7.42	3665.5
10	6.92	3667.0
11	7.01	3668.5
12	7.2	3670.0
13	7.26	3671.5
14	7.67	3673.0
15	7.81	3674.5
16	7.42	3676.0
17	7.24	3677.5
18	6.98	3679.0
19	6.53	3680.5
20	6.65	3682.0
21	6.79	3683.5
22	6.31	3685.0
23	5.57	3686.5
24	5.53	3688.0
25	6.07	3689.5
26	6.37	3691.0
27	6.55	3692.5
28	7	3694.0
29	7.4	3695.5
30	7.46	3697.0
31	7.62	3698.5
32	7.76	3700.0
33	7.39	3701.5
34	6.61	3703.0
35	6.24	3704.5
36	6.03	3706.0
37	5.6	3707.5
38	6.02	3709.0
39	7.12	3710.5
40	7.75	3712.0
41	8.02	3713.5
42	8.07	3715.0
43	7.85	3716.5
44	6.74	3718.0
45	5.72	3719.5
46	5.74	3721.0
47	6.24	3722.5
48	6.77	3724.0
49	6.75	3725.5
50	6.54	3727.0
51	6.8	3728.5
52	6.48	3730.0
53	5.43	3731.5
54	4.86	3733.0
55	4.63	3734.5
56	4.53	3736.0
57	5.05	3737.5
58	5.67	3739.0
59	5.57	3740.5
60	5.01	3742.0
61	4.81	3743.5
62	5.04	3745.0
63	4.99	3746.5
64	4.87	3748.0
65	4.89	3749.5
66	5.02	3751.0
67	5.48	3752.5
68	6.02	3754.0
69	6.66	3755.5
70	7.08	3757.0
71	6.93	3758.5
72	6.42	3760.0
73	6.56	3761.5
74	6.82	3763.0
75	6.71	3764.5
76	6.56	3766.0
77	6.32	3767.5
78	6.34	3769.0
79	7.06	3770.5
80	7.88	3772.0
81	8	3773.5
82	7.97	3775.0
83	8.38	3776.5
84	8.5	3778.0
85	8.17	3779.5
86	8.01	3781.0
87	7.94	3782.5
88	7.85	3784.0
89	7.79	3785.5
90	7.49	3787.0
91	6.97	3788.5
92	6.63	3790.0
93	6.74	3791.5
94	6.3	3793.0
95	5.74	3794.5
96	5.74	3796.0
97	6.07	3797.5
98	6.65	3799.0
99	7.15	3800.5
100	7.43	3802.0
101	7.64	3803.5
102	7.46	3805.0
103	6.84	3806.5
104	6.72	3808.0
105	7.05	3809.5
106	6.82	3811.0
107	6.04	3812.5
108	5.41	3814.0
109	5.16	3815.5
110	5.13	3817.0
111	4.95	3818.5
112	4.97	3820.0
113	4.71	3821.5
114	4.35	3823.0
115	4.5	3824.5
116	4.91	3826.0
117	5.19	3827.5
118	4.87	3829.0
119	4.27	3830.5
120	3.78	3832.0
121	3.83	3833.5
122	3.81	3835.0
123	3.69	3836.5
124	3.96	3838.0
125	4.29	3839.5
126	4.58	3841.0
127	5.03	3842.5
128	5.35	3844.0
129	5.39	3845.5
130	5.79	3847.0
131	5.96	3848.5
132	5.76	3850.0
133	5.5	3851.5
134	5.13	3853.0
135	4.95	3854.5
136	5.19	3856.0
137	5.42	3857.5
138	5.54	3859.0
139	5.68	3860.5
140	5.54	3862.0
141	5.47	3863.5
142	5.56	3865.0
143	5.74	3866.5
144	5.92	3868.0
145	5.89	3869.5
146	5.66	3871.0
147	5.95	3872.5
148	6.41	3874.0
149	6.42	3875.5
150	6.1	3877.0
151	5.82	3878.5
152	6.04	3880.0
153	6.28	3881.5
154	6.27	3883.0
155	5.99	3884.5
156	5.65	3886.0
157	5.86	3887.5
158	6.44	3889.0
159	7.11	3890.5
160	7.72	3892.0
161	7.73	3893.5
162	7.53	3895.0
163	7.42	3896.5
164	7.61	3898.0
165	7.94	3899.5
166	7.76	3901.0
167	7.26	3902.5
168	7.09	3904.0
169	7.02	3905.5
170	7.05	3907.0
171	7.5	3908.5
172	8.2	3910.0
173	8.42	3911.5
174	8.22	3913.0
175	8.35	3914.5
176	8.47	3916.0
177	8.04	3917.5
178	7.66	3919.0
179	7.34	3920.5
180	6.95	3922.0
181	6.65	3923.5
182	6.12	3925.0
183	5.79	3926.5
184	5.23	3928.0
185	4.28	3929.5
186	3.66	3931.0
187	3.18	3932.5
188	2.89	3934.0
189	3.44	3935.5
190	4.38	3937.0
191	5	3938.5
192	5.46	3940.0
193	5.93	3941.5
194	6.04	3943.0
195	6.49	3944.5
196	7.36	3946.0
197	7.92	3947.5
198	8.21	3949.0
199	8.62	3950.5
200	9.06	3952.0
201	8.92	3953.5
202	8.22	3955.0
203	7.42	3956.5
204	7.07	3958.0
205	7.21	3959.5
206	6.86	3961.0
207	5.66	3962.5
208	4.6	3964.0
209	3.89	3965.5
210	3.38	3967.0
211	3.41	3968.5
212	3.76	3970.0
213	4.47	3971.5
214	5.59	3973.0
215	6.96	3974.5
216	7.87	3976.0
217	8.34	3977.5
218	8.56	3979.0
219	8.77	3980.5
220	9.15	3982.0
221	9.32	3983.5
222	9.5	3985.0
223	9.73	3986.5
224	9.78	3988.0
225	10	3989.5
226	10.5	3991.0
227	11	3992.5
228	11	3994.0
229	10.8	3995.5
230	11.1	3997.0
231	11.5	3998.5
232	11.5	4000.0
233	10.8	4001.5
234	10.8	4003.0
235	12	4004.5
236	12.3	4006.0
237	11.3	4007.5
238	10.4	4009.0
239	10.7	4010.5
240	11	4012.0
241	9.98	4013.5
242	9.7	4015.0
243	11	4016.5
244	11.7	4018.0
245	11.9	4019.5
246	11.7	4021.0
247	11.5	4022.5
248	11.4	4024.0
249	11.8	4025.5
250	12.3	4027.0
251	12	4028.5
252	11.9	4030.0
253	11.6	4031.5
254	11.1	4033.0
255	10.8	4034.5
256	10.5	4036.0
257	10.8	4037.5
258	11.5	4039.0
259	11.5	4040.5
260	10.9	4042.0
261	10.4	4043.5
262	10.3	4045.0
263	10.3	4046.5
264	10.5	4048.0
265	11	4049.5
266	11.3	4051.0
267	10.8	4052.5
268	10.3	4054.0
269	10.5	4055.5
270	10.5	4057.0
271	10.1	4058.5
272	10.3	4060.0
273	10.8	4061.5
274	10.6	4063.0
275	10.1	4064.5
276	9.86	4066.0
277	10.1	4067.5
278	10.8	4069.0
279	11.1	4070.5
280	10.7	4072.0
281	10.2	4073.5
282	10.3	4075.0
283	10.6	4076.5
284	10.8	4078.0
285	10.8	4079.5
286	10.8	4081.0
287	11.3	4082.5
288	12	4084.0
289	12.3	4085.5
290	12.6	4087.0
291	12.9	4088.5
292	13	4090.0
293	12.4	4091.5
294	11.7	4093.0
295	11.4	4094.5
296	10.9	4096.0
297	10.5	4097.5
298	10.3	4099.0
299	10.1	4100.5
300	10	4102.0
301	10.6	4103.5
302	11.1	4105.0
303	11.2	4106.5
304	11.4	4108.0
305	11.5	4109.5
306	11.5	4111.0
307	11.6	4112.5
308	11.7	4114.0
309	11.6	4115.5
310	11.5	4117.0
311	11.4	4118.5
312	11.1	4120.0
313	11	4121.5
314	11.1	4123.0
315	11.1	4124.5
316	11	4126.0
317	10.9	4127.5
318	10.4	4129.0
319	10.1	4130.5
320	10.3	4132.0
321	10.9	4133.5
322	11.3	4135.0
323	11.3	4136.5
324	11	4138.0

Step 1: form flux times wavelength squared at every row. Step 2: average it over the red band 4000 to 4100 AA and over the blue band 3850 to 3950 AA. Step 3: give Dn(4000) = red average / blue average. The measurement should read 1.89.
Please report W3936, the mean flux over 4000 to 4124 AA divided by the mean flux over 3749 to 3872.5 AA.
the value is 1.84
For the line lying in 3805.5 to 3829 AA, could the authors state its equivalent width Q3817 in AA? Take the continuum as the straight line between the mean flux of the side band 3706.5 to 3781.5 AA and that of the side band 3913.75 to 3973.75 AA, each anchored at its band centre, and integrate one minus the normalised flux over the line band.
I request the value 2.9 AA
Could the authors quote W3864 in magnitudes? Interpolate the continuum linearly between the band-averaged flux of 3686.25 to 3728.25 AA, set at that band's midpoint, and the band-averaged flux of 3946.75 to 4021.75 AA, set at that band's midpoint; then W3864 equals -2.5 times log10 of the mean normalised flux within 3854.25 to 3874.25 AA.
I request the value 0.38 mag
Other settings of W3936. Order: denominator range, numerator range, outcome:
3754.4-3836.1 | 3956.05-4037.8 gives 1.48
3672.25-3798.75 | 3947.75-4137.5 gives 1.55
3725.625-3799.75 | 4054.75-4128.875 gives 1.72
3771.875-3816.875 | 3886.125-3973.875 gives 0.92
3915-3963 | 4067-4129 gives 1.74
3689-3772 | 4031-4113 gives 1.74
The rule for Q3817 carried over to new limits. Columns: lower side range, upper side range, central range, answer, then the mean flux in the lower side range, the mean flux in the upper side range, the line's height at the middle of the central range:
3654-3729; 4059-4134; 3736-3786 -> 7.3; 6.9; 11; 7.61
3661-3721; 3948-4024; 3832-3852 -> 8.0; 6.93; 8.99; 7.99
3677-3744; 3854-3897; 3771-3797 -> -4.7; 6.4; 6.11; 6.27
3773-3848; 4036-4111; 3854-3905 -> 7.0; 6.03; 10.9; 7.32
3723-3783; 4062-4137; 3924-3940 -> 7.8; 6.33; 11.1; 8.78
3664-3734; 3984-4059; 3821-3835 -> 6.6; 6.77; 10.9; 8.44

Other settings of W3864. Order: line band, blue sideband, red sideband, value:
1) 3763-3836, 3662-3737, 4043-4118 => 0.22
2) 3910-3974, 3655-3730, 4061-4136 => 0.45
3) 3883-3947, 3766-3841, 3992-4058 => 0.30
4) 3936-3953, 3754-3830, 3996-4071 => 0.36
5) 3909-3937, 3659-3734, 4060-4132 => 0.42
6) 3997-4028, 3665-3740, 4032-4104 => -0.10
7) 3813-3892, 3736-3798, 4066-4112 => 0.40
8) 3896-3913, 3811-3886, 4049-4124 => -0.15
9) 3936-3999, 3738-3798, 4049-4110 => 0.24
